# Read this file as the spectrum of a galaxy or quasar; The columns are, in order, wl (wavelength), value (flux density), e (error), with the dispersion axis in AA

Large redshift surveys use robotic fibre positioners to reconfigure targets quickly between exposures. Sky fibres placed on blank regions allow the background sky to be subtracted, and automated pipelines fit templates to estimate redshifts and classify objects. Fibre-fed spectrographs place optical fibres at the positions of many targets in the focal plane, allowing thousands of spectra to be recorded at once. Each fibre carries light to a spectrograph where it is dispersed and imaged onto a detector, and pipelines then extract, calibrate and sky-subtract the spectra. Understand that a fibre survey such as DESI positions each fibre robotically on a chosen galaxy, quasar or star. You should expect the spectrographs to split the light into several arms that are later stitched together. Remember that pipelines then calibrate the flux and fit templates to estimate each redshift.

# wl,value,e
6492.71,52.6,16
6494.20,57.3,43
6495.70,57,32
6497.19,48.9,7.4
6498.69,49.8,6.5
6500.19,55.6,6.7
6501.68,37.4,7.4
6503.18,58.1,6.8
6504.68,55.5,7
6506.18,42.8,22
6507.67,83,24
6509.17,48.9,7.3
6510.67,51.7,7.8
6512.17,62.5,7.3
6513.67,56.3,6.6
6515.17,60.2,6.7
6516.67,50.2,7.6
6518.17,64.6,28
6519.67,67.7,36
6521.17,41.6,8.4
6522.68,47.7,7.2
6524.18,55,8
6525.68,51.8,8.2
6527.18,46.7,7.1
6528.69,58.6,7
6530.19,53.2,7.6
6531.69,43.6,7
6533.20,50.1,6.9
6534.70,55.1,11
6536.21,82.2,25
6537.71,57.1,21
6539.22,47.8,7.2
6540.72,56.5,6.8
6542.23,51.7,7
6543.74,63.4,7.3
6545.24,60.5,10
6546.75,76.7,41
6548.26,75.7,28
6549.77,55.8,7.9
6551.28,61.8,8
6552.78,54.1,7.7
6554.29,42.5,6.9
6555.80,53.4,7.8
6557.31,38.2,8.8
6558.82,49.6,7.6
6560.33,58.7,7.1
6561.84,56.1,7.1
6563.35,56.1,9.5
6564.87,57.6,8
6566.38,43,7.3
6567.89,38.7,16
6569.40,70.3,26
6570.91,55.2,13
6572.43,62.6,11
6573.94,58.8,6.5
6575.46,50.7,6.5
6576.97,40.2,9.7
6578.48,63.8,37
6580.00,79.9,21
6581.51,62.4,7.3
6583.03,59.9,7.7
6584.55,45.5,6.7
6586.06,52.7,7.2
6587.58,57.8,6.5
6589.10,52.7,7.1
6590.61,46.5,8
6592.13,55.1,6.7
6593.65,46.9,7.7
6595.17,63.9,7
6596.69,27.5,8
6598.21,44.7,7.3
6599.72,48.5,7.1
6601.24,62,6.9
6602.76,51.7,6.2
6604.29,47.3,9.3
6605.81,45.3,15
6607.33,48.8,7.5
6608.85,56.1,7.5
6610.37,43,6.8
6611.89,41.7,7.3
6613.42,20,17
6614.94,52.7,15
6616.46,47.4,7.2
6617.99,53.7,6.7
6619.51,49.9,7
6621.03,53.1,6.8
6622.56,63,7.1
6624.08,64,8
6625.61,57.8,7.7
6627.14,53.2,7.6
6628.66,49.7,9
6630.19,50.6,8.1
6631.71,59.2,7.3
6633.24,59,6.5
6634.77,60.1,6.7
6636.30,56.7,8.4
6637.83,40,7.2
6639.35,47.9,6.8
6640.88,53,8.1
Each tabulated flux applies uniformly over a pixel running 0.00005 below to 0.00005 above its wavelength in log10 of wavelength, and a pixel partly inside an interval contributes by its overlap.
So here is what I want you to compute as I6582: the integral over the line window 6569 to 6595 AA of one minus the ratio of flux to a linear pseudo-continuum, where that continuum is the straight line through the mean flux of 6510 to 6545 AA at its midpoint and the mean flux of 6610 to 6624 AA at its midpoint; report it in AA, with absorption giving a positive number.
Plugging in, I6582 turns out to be -2.8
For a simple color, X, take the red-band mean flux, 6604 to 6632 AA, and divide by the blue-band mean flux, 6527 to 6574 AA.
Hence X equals 0.9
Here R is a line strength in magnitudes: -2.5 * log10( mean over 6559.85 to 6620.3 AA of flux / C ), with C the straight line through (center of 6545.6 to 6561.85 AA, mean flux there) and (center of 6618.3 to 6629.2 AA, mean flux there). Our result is 0.089 mag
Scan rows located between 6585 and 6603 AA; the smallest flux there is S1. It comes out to 27.5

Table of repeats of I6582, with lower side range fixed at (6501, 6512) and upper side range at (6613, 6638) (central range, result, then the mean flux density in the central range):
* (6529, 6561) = -1.5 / 56.6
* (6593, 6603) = 0.8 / 49.2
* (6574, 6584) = -1.0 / 59.1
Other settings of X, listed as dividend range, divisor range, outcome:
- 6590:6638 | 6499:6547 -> 0.91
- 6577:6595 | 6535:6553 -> 0.91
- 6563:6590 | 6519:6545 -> 1.02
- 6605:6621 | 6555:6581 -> 0.84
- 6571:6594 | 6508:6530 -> 1.01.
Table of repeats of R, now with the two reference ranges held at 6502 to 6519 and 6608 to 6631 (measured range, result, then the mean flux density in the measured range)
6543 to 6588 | -0.058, 56.7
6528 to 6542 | -0.004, 55.9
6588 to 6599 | 0.077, 48.5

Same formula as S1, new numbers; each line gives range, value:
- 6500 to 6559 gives 37.4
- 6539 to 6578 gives 38.2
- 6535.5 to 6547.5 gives 47.8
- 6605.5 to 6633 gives 20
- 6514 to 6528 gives 41.6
